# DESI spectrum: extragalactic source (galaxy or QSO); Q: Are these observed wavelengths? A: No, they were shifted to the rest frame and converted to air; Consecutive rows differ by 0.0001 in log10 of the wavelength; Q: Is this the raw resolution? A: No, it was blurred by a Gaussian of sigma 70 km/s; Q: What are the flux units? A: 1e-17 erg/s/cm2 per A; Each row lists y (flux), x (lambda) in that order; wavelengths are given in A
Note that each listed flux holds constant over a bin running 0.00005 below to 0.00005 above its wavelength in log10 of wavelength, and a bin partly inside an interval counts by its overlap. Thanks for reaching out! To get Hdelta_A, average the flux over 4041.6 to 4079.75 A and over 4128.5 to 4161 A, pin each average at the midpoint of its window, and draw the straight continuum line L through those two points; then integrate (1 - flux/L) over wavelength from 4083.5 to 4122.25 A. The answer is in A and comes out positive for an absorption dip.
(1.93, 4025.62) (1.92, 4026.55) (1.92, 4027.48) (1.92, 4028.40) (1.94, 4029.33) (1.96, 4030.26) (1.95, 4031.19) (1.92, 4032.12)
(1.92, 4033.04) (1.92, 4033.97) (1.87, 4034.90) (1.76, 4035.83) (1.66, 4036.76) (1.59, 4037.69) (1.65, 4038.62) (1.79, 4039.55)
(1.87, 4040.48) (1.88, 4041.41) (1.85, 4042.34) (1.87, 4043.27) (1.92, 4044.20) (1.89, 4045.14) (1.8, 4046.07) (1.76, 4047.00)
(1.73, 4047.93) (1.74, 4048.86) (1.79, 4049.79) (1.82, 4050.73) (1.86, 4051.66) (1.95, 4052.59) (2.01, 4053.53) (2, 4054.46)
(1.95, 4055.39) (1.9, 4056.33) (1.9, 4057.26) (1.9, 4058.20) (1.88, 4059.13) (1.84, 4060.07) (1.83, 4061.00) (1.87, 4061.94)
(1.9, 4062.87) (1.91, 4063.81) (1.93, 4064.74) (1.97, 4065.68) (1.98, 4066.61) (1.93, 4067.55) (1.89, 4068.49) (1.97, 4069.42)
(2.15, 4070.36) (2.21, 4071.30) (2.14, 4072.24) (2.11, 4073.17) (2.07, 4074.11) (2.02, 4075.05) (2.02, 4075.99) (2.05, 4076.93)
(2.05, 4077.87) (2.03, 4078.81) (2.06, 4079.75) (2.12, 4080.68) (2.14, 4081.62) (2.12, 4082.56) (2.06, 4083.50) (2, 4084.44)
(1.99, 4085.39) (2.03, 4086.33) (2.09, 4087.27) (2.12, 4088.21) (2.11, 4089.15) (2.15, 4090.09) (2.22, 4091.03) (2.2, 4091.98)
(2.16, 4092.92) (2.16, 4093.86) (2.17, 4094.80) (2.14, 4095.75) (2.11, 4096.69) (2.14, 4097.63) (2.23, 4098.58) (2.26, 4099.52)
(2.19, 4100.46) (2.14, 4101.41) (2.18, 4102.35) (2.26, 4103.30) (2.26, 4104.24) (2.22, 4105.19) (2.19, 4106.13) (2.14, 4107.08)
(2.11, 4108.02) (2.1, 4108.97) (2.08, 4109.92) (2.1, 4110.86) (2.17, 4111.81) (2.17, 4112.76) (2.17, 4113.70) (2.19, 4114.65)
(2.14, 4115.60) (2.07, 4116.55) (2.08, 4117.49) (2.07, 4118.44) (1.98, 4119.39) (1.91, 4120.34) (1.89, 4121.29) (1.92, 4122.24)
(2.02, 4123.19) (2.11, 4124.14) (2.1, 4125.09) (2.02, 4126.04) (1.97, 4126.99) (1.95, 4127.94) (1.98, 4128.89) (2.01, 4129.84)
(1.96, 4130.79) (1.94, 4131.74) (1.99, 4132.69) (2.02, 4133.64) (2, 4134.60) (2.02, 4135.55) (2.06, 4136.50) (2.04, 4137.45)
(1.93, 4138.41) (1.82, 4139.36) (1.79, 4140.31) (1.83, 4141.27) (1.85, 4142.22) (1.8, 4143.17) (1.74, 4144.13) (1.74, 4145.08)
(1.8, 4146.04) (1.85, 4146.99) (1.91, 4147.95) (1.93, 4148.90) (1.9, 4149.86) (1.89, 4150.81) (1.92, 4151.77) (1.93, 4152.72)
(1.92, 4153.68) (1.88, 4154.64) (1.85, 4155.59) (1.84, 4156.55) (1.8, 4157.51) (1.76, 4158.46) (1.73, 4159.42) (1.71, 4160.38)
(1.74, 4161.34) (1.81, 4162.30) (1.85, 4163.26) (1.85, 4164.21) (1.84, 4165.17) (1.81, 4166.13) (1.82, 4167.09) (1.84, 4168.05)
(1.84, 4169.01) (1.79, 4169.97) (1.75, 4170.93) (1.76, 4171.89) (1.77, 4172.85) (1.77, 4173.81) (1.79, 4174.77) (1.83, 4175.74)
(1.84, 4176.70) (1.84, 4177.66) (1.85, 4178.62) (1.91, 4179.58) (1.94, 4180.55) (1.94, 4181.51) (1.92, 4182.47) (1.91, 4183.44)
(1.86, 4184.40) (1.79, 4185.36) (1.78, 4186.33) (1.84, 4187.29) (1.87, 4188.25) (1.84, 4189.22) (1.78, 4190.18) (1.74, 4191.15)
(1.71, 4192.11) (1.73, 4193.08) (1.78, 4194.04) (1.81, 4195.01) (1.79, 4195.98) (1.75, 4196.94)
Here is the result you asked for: -4.3 A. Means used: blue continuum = 1.94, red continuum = 1.89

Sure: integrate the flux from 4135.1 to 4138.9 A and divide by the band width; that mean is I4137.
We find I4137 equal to 2.01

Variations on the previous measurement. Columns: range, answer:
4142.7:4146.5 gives 1.77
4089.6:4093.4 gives 2.18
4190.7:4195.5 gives 1.75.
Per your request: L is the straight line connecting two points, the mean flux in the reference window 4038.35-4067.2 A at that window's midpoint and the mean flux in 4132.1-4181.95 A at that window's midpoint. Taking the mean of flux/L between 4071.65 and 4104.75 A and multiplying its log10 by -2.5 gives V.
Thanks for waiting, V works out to -0.14 mag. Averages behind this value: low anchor 1.87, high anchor 1.85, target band 2.12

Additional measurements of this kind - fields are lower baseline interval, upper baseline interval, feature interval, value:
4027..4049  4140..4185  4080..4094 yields -0.15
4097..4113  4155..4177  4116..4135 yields 0.03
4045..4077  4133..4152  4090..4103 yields -0.14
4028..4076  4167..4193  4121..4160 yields -0.04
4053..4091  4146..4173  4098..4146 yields -0.07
